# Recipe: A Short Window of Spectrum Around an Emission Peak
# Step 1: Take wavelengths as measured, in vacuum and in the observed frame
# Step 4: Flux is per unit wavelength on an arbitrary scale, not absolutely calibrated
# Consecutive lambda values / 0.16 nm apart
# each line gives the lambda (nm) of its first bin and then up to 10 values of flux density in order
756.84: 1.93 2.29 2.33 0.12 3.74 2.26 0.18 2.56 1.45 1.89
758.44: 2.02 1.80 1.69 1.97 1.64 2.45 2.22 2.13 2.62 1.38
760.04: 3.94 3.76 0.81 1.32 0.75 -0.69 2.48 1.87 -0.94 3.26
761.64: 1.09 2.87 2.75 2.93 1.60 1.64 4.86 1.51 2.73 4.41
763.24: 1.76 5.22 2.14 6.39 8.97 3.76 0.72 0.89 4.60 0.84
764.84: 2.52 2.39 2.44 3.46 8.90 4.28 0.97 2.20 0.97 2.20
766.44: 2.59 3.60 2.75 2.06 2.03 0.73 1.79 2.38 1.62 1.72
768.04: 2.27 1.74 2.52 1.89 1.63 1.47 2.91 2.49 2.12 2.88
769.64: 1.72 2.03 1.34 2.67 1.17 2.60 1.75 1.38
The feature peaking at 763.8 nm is [S II]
